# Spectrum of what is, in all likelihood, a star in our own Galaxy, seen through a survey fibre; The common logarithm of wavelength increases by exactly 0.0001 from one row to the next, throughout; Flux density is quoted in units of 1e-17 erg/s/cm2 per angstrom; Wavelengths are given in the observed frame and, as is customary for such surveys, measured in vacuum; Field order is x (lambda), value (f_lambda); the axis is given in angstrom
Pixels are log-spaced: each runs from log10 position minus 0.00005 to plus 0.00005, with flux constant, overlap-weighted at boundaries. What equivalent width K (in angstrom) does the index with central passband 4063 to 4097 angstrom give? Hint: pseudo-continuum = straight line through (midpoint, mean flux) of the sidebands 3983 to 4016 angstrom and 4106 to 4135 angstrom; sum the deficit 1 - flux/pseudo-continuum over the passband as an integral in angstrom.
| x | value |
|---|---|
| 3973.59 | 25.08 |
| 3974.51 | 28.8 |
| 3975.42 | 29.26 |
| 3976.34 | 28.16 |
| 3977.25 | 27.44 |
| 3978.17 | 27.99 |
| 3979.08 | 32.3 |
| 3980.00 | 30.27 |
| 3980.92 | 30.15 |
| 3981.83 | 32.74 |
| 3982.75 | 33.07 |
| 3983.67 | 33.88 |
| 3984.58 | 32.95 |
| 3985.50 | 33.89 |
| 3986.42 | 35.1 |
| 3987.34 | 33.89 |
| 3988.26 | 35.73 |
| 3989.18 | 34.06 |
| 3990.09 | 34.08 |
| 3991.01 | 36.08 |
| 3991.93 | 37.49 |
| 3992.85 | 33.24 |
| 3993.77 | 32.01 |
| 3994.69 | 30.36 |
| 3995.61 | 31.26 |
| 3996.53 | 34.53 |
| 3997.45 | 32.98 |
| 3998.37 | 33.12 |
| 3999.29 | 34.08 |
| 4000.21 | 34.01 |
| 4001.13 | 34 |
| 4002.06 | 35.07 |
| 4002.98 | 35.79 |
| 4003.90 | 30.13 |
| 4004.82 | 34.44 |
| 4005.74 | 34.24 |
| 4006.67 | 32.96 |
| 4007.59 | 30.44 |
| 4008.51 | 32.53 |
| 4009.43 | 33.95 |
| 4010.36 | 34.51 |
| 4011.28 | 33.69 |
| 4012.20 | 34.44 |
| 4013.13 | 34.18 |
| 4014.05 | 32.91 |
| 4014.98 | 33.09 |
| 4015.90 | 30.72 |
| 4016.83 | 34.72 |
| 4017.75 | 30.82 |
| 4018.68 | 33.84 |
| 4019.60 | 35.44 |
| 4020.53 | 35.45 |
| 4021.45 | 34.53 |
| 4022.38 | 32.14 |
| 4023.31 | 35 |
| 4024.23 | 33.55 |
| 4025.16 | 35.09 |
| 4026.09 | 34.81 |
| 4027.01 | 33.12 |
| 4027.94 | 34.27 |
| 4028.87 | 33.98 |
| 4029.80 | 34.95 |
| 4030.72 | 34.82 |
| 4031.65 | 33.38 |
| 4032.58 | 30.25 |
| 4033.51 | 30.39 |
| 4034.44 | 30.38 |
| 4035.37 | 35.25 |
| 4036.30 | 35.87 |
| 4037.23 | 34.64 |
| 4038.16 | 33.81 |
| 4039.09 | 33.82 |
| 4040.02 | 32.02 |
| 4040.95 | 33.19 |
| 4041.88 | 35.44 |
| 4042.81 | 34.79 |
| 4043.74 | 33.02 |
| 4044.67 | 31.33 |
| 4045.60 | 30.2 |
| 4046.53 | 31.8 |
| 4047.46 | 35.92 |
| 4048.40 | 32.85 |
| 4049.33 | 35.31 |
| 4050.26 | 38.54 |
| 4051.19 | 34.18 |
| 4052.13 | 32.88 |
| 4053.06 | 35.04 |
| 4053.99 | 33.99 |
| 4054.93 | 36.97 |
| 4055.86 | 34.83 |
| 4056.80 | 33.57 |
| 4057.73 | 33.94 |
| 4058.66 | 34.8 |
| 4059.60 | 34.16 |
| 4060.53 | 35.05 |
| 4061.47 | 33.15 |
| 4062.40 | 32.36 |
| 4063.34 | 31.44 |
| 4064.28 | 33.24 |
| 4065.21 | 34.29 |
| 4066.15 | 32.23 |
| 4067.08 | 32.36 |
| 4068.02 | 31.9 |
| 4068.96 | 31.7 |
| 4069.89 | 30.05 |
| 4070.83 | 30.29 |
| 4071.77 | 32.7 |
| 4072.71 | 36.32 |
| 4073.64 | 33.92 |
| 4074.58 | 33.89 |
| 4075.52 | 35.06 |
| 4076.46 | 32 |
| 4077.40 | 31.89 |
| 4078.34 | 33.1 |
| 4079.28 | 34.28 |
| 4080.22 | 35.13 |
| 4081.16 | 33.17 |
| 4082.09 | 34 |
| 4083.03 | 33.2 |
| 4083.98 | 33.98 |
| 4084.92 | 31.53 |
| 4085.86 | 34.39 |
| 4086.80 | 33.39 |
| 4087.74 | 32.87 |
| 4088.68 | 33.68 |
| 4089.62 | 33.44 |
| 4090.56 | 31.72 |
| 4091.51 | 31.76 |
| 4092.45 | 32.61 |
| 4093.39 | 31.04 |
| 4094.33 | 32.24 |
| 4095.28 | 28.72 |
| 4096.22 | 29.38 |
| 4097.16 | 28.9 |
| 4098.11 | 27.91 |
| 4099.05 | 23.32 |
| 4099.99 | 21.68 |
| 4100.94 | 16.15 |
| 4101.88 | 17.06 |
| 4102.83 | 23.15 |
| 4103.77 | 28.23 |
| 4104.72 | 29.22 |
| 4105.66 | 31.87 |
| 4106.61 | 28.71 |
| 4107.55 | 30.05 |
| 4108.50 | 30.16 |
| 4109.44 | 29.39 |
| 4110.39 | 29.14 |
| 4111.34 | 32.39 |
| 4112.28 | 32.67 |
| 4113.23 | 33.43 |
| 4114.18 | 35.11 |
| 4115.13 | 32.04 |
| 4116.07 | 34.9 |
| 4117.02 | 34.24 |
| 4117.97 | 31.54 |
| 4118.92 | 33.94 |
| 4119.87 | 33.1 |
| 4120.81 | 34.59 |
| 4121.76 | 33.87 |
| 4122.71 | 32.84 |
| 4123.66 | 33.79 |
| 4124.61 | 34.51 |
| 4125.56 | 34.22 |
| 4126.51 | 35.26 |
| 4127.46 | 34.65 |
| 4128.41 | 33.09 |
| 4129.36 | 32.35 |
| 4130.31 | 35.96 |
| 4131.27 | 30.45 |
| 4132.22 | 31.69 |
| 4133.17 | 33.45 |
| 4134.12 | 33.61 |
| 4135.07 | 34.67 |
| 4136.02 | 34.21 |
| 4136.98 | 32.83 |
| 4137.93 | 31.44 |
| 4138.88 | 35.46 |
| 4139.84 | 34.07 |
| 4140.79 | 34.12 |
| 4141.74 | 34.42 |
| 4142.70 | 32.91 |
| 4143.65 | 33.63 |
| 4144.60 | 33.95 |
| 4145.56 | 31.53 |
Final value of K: 0.5 angstrom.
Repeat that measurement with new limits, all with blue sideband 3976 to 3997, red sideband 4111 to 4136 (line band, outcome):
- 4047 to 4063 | -0.7 angstrom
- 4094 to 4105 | 2.7 angstrom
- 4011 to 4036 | -0.5 angstrom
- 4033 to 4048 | -0.1 angstrom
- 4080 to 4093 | 0.1 angstrom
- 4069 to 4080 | 0.1 angstrom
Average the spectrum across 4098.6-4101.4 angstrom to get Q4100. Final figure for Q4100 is 20.4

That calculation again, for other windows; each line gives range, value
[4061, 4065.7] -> 32.9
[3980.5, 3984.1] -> 32.5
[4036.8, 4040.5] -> 33.6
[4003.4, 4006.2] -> 33.1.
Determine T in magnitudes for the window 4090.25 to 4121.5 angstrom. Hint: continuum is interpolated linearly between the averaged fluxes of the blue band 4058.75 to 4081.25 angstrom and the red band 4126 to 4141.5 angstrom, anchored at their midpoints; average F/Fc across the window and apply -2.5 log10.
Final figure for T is 0.13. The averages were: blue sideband 33.1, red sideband 33.6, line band 29.7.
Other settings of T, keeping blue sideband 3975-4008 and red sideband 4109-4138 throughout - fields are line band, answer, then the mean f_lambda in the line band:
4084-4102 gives 0.13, 29.4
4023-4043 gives -0.03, 33.7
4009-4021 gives -0.03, 33.7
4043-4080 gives -0.01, 33.5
